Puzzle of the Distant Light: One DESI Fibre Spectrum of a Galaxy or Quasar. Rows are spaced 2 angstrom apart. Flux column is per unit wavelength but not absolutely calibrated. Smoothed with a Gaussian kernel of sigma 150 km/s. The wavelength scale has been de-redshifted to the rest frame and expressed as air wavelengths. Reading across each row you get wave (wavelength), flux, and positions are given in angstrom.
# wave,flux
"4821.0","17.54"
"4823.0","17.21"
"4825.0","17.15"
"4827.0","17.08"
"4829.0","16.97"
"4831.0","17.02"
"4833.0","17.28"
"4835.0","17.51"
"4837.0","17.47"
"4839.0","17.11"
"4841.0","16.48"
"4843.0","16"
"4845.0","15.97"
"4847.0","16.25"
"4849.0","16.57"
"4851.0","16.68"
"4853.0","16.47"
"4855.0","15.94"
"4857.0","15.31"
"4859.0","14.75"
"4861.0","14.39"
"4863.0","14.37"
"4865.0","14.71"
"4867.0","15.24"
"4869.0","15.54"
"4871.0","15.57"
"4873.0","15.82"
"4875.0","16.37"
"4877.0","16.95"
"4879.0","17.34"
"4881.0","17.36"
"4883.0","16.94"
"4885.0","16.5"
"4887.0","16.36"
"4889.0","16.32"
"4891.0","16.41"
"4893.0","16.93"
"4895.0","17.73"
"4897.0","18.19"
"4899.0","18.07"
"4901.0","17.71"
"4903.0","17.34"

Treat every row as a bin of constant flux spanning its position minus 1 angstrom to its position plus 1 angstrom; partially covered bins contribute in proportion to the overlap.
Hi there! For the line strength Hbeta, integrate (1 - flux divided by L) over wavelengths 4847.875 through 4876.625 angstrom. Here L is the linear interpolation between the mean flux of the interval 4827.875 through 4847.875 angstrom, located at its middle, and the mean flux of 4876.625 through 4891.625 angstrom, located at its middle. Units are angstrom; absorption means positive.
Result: 2.1 angstrom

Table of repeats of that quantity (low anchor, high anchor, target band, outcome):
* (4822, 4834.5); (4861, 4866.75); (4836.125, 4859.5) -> -0.8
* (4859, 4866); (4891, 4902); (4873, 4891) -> -0.5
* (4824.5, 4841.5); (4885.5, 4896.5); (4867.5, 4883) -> 0.4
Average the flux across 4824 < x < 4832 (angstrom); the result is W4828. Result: 17.1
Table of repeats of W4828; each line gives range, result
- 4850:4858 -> 16.1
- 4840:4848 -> 16.2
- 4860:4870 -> 14.8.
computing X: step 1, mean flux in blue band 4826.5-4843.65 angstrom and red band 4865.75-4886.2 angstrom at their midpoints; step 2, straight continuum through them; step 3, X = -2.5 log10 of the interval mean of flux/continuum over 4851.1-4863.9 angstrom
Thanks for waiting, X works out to 0.09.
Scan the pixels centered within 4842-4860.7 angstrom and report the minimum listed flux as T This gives 14.75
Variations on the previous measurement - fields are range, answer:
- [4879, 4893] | 16.32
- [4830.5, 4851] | 15.97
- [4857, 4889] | 14.37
